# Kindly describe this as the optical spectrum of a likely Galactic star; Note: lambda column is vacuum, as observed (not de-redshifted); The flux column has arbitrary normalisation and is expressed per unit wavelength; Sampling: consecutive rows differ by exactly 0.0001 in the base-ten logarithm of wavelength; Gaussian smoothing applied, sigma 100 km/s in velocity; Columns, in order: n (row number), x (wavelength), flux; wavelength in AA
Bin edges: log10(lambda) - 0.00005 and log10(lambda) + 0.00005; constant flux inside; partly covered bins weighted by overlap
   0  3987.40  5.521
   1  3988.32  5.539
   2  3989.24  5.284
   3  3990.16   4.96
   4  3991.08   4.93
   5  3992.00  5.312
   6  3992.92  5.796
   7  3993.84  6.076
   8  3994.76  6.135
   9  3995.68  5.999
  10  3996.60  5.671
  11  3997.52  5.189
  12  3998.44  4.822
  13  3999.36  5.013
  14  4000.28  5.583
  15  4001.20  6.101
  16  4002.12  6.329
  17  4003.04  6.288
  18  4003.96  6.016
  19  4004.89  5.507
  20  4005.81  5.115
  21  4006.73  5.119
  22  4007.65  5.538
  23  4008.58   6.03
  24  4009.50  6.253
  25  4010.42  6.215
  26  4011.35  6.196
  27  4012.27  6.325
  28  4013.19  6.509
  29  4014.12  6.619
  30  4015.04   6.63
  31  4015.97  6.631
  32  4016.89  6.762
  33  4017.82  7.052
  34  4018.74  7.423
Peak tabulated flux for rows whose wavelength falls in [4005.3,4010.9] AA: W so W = 6.253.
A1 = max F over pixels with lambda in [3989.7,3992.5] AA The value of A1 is 5.312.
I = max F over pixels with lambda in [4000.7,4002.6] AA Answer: 6.329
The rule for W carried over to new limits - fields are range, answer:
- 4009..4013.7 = 6.509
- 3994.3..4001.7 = 6.135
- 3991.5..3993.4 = 5.796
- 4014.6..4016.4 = 6.631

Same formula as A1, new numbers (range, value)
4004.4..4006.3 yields 5.507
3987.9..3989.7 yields 5.539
